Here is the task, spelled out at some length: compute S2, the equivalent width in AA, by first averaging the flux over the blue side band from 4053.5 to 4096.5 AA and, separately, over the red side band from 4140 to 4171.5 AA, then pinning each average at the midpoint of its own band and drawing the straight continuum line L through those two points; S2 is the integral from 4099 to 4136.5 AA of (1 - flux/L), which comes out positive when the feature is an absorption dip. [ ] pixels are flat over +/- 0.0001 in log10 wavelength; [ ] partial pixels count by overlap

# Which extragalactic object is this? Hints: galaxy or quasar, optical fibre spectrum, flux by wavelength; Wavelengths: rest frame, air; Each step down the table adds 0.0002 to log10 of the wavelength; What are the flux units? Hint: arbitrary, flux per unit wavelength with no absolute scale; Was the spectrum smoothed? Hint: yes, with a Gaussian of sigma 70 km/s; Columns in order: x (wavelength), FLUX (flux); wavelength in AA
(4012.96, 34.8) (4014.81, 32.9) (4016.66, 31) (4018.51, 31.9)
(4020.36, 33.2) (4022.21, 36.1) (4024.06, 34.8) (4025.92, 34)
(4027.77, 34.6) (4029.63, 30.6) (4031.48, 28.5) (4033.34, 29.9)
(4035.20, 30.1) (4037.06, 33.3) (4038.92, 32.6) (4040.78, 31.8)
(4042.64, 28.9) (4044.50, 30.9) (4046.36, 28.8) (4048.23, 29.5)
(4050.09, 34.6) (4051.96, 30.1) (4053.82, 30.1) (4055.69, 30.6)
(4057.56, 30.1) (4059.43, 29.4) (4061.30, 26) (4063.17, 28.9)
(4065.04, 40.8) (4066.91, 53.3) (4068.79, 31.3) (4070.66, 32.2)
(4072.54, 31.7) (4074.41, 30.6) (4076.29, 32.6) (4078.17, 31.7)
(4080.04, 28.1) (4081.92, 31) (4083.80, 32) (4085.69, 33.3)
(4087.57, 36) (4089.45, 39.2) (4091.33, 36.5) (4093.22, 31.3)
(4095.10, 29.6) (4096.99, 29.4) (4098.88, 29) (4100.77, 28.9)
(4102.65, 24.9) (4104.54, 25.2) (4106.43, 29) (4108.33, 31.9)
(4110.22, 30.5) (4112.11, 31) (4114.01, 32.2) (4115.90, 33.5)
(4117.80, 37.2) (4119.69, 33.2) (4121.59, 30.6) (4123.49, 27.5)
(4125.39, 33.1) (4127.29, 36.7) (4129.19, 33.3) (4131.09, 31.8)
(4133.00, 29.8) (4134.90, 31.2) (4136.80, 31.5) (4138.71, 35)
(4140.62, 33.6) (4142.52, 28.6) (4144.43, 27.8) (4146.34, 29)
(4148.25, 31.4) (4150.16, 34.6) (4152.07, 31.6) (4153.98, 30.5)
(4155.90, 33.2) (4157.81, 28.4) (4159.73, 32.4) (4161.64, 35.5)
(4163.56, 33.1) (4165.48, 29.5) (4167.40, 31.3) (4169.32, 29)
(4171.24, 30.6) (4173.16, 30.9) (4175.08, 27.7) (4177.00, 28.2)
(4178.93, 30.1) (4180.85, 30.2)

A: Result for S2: 1.0 AA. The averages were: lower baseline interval 32.9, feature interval 31.1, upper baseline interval 31.2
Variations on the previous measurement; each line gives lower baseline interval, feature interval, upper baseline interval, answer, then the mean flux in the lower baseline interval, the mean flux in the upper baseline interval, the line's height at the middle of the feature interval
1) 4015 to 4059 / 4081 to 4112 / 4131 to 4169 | 0.4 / 31.6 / 31.4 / 31.5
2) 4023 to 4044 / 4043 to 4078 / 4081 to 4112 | -0.9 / 31.7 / 31.1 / 31.5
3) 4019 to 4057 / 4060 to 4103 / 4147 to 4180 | -1.6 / 31.6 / 31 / 31.4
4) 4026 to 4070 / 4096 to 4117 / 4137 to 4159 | 1.3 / 32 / 31.3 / 31.6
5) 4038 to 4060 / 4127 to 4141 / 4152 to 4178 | -0.9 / 30.6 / 30.8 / 30.8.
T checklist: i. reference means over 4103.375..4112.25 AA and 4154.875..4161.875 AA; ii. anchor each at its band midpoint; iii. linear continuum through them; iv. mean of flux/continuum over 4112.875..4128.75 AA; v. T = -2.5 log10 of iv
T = -0.104 mag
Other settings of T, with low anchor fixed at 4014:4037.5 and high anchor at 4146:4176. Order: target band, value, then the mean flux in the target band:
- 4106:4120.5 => -0.027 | 32.4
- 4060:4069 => -0.132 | 36.2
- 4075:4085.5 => 0.024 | 31.2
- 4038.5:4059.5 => 0.053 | 30.6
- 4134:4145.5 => 0.005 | 31.3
